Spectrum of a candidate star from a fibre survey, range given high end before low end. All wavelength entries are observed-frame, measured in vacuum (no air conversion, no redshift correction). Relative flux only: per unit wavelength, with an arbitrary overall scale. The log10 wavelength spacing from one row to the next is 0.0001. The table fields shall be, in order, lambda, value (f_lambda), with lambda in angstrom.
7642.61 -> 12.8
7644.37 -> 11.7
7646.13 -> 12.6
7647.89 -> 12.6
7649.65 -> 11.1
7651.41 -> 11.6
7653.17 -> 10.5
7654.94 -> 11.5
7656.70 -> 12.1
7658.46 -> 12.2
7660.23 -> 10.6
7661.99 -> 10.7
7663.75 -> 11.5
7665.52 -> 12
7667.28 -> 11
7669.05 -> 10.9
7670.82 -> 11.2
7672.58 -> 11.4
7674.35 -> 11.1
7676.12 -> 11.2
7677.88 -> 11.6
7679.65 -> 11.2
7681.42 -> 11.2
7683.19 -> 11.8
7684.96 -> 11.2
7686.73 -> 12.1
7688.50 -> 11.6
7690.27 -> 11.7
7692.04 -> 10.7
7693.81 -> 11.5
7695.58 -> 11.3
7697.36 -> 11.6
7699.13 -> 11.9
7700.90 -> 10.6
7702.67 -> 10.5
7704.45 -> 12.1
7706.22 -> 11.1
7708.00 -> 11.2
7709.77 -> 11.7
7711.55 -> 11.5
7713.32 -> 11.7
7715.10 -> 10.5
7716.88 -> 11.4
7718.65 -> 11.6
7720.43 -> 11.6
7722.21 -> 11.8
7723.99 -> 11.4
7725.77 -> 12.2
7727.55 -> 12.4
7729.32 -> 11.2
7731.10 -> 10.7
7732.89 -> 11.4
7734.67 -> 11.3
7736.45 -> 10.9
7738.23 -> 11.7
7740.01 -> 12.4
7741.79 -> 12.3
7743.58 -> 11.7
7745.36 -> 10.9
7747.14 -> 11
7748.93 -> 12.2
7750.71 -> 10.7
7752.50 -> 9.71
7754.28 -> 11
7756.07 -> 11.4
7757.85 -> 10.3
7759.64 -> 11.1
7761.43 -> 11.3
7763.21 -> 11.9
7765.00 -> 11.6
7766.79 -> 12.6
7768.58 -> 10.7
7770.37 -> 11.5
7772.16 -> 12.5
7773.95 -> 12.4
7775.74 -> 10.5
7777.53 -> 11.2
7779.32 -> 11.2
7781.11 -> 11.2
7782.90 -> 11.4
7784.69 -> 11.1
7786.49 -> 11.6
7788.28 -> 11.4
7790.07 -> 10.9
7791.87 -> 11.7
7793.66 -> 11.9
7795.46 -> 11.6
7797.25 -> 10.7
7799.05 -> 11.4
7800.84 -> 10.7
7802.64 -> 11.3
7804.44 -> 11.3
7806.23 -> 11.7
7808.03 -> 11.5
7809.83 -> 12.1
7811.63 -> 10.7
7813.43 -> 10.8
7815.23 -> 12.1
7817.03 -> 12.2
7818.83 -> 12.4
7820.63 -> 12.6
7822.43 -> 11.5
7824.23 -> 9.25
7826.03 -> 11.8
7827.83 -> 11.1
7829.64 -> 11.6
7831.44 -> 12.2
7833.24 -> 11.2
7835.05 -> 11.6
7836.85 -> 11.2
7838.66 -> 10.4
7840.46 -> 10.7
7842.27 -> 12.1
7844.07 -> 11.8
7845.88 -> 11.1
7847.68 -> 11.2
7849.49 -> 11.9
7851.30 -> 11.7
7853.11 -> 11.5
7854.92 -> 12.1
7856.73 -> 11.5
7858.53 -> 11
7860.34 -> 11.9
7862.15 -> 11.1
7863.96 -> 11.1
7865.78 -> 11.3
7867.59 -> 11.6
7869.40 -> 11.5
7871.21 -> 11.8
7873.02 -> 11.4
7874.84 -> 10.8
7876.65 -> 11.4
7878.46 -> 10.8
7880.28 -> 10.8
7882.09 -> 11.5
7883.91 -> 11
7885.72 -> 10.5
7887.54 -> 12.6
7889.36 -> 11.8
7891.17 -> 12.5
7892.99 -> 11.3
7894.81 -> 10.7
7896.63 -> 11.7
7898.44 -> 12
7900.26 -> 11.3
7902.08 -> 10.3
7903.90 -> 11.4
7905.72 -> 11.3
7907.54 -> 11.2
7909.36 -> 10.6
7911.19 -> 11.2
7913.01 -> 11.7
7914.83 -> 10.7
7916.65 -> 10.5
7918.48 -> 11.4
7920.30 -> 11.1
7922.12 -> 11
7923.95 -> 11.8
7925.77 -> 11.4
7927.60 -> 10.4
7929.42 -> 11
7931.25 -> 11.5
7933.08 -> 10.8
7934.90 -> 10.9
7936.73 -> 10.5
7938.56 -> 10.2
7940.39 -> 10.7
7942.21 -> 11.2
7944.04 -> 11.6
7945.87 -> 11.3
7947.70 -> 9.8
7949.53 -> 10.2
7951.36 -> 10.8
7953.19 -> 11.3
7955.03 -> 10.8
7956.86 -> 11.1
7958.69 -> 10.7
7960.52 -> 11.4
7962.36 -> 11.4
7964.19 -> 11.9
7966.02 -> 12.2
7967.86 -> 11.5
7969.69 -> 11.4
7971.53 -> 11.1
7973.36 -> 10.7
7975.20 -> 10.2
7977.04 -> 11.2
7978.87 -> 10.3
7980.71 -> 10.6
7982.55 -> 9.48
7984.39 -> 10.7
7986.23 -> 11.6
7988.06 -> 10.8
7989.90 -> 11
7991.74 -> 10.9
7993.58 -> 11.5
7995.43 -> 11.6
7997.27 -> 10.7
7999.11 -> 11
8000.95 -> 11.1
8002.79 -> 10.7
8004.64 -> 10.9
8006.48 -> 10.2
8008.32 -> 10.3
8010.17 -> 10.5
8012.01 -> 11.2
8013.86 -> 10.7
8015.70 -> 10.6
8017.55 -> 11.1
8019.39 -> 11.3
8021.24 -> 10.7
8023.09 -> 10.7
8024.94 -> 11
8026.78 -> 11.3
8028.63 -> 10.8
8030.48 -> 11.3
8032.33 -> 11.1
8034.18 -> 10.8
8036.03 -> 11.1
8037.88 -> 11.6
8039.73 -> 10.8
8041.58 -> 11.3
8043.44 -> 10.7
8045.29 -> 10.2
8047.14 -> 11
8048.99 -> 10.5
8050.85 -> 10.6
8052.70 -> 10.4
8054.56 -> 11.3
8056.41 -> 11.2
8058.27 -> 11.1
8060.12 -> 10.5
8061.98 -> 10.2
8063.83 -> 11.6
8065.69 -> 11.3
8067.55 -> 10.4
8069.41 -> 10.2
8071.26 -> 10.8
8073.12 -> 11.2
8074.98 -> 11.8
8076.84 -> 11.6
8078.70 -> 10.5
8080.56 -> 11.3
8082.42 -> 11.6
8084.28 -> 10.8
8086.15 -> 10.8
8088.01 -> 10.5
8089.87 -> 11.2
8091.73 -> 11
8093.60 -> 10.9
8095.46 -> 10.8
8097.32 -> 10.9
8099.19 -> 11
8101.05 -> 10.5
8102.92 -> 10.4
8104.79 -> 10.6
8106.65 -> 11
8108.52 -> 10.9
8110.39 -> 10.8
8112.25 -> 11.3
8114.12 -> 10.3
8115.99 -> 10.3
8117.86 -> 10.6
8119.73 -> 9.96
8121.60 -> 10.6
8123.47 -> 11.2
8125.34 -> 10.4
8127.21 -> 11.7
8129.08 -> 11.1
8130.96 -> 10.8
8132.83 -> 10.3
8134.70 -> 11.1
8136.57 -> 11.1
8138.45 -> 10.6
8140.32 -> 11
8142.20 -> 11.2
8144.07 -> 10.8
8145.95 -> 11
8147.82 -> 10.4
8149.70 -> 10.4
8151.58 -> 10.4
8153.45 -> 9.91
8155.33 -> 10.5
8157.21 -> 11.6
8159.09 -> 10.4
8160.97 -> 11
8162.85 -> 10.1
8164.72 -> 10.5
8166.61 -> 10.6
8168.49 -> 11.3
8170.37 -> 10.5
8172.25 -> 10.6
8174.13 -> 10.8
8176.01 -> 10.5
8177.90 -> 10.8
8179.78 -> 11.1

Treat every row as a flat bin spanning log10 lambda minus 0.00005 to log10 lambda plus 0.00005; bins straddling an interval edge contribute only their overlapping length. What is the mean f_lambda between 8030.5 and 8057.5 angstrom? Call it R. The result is 10.9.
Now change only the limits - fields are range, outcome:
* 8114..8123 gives 10.4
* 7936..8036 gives 10.9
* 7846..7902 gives 11.4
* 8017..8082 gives 11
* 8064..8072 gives 10.8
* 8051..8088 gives 11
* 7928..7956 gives 10.8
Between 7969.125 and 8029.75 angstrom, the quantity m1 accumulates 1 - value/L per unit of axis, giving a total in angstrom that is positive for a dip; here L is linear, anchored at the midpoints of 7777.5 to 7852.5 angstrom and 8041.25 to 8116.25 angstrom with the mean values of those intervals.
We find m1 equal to 1.01 angstrom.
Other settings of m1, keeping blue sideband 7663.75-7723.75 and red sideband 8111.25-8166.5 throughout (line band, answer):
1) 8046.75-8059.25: -0.03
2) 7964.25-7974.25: -0.42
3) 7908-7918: 0.07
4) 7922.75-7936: -0.10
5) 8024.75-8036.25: -0.20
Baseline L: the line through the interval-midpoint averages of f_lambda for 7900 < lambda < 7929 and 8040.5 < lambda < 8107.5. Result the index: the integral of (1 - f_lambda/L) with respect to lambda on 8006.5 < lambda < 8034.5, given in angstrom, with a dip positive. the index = 0.2 angstrom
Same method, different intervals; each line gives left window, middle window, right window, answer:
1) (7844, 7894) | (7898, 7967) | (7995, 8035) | 0.8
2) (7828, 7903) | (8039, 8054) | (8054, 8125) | 0.4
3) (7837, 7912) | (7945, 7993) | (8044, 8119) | 0.8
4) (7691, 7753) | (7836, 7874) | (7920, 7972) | -0.8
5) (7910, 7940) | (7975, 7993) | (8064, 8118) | 0.4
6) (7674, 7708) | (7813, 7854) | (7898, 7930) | -1.0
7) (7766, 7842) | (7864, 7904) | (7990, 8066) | -0.4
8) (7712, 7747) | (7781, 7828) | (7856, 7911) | 0.0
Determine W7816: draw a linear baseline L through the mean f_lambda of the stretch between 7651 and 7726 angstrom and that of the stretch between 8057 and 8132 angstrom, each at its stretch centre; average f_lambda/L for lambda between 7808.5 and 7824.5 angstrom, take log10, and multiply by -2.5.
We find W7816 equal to -0.04 mag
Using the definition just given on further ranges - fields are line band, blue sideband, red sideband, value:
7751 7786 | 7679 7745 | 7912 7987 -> 0.01 mag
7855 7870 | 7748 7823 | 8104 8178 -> -0.01 mag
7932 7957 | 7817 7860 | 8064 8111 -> 0.04 mag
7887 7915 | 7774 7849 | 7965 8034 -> -0.02 mag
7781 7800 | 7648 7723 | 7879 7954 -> -0.01 mag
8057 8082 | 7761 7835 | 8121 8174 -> -0.01 mag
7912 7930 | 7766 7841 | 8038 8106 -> 0.01 mag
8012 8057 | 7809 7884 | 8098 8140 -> 0.00 mag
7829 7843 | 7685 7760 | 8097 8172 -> -0.02 mag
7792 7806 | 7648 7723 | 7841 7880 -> 0.01 mag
